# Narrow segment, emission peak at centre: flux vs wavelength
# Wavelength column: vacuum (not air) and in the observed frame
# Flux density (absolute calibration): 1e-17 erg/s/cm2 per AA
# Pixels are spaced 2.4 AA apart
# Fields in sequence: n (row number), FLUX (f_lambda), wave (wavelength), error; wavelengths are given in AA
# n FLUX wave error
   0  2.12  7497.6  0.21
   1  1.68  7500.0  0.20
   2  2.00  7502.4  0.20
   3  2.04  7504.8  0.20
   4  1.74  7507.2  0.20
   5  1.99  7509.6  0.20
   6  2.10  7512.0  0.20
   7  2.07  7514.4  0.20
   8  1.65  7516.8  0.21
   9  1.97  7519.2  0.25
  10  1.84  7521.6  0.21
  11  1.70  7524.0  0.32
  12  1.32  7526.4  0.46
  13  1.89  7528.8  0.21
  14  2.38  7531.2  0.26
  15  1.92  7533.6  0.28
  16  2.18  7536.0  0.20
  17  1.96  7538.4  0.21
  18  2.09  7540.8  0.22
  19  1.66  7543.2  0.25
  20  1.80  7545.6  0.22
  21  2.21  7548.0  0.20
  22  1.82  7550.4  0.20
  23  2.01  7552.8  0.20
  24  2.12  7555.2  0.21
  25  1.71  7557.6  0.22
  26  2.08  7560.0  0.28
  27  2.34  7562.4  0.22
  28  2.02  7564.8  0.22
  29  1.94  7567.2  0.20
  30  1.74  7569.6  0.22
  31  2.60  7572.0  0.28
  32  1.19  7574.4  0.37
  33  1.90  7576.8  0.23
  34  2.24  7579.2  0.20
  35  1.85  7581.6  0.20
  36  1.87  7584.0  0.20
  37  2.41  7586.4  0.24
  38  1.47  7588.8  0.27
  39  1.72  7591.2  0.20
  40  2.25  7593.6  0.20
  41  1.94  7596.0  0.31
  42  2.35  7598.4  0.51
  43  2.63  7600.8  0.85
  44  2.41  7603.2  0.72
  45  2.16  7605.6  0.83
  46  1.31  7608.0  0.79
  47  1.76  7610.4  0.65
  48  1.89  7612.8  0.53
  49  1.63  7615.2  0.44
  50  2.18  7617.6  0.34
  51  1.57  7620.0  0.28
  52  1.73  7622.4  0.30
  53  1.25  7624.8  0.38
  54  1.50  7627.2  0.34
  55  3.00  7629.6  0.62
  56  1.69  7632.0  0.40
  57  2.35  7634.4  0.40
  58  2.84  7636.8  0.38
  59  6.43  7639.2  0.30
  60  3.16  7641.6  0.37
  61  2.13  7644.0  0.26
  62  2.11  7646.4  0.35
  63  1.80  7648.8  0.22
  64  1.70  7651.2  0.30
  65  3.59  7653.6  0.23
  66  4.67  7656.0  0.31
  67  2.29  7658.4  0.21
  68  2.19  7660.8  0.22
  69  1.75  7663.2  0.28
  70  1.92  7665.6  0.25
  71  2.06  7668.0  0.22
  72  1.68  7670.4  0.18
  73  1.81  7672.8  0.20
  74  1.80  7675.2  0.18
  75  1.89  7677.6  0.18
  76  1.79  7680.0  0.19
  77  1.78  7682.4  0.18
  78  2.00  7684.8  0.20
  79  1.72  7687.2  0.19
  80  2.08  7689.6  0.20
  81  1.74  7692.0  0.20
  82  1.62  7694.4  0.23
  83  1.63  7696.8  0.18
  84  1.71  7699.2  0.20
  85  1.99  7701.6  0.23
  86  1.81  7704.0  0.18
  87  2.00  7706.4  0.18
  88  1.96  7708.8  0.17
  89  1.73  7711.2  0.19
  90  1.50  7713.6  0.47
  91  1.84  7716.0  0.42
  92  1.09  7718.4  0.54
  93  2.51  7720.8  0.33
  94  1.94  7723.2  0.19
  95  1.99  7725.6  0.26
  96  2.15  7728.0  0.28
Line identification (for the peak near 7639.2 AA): [S II] 6716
